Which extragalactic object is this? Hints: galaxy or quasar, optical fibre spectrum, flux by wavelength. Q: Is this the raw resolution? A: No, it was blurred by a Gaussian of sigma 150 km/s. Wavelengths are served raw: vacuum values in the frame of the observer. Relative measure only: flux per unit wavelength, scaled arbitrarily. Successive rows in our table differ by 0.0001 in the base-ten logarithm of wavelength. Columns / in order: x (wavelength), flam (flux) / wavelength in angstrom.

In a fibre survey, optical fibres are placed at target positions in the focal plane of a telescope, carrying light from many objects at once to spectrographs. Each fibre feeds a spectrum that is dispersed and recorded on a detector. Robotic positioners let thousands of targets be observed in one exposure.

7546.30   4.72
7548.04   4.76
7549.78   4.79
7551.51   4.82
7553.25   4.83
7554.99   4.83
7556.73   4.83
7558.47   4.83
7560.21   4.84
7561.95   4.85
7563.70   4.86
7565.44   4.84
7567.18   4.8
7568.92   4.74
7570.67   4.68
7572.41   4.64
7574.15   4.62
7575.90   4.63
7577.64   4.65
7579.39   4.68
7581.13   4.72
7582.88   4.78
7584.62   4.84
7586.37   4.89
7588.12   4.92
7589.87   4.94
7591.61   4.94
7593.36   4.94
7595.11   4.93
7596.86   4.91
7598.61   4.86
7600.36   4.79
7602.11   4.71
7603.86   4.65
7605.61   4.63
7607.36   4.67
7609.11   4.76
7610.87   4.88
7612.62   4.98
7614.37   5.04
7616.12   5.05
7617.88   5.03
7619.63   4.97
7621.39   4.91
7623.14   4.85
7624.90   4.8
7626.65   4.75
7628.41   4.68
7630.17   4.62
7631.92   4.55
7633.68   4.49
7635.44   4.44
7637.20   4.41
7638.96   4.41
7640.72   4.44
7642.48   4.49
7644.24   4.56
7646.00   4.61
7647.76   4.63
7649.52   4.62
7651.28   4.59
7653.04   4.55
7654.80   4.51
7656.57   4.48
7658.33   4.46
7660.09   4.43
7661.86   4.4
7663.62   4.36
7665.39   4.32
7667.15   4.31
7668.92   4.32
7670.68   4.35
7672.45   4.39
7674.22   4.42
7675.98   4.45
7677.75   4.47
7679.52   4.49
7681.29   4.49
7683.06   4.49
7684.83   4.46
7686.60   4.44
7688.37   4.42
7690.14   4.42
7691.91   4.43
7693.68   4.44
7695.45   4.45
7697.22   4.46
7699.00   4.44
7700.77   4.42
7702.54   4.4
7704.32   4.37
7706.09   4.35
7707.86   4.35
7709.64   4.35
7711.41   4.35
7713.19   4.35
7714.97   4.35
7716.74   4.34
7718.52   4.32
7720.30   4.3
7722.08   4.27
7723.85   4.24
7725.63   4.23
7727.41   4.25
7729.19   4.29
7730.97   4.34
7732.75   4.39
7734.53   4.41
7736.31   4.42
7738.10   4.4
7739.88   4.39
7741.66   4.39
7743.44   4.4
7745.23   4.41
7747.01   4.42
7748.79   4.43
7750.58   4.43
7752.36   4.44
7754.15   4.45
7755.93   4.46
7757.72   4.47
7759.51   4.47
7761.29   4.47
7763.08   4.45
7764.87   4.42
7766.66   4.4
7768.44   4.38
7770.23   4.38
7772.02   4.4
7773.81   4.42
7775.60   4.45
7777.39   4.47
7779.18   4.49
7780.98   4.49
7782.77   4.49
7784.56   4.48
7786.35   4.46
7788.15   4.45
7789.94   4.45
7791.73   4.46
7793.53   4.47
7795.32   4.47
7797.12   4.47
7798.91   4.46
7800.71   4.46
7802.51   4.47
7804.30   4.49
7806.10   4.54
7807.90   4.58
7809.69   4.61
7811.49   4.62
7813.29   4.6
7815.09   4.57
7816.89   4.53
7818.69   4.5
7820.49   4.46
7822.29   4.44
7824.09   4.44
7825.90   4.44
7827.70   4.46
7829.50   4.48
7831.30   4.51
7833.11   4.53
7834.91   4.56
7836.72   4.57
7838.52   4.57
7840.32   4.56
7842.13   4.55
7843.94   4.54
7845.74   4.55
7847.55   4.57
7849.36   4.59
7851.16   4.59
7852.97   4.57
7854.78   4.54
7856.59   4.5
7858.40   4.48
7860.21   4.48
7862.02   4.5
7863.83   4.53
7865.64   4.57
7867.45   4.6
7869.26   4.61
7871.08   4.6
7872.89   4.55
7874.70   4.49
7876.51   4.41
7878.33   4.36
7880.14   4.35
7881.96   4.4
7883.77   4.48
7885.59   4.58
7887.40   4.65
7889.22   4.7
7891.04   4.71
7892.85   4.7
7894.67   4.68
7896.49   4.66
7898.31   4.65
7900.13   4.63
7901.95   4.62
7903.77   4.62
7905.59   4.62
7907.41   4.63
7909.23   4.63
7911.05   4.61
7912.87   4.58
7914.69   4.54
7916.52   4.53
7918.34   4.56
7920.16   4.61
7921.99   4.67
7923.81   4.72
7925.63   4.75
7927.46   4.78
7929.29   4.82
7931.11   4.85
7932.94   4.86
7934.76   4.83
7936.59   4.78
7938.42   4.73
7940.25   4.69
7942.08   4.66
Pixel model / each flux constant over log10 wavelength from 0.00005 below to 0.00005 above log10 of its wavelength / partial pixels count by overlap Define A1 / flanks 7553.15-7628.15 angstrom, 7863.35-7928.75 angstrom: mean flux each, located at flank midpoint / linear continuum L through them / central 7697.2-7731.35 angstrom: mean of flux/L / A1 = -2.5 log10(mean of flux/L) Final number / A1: 0.09 mag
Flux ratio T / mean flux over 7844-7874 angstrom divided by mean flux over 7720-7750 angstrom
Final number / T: 1.05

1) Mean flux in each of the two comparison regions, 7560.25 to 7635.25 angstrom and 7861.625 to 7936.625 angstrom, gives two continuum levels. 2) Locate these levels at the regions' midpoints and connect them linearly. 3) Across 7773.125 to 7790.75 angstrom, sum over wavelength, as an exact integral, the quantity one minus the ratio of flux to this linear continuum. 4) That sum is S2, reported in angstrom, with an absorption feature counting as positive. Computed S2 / 0.8 angstrom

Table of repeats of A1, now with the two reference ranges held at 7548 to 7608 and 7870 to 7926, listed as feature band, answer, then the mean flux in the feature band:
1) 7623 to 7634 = 0.02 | 4.67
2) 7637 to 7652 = 0.05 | 4.53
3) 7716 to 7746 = 0.09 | 4.34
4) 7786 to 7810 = 0.04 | 4.49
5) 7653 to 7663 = 0.07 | 4.46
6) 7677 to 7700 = 0.06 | 4.45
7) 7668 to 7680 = 0.08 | 4.41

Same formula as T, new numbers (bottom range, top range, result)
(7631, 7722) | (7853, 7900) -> 1.03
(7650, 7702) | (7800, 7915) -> 1.03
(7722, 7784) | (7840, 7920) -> 1.04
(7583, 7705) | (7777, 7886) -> 0.98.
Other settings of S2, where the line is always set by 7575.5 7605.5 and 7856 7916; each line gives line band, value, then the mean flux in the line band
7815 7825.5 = 0.3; 4.48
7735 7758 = 1.3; 4.42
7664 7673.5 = 0.8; 4.34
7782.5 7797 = 0.6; 4.47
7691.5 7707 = 1.0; 4.42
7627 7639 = 0.6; 4.53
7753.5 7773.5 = 1.0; 4.43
